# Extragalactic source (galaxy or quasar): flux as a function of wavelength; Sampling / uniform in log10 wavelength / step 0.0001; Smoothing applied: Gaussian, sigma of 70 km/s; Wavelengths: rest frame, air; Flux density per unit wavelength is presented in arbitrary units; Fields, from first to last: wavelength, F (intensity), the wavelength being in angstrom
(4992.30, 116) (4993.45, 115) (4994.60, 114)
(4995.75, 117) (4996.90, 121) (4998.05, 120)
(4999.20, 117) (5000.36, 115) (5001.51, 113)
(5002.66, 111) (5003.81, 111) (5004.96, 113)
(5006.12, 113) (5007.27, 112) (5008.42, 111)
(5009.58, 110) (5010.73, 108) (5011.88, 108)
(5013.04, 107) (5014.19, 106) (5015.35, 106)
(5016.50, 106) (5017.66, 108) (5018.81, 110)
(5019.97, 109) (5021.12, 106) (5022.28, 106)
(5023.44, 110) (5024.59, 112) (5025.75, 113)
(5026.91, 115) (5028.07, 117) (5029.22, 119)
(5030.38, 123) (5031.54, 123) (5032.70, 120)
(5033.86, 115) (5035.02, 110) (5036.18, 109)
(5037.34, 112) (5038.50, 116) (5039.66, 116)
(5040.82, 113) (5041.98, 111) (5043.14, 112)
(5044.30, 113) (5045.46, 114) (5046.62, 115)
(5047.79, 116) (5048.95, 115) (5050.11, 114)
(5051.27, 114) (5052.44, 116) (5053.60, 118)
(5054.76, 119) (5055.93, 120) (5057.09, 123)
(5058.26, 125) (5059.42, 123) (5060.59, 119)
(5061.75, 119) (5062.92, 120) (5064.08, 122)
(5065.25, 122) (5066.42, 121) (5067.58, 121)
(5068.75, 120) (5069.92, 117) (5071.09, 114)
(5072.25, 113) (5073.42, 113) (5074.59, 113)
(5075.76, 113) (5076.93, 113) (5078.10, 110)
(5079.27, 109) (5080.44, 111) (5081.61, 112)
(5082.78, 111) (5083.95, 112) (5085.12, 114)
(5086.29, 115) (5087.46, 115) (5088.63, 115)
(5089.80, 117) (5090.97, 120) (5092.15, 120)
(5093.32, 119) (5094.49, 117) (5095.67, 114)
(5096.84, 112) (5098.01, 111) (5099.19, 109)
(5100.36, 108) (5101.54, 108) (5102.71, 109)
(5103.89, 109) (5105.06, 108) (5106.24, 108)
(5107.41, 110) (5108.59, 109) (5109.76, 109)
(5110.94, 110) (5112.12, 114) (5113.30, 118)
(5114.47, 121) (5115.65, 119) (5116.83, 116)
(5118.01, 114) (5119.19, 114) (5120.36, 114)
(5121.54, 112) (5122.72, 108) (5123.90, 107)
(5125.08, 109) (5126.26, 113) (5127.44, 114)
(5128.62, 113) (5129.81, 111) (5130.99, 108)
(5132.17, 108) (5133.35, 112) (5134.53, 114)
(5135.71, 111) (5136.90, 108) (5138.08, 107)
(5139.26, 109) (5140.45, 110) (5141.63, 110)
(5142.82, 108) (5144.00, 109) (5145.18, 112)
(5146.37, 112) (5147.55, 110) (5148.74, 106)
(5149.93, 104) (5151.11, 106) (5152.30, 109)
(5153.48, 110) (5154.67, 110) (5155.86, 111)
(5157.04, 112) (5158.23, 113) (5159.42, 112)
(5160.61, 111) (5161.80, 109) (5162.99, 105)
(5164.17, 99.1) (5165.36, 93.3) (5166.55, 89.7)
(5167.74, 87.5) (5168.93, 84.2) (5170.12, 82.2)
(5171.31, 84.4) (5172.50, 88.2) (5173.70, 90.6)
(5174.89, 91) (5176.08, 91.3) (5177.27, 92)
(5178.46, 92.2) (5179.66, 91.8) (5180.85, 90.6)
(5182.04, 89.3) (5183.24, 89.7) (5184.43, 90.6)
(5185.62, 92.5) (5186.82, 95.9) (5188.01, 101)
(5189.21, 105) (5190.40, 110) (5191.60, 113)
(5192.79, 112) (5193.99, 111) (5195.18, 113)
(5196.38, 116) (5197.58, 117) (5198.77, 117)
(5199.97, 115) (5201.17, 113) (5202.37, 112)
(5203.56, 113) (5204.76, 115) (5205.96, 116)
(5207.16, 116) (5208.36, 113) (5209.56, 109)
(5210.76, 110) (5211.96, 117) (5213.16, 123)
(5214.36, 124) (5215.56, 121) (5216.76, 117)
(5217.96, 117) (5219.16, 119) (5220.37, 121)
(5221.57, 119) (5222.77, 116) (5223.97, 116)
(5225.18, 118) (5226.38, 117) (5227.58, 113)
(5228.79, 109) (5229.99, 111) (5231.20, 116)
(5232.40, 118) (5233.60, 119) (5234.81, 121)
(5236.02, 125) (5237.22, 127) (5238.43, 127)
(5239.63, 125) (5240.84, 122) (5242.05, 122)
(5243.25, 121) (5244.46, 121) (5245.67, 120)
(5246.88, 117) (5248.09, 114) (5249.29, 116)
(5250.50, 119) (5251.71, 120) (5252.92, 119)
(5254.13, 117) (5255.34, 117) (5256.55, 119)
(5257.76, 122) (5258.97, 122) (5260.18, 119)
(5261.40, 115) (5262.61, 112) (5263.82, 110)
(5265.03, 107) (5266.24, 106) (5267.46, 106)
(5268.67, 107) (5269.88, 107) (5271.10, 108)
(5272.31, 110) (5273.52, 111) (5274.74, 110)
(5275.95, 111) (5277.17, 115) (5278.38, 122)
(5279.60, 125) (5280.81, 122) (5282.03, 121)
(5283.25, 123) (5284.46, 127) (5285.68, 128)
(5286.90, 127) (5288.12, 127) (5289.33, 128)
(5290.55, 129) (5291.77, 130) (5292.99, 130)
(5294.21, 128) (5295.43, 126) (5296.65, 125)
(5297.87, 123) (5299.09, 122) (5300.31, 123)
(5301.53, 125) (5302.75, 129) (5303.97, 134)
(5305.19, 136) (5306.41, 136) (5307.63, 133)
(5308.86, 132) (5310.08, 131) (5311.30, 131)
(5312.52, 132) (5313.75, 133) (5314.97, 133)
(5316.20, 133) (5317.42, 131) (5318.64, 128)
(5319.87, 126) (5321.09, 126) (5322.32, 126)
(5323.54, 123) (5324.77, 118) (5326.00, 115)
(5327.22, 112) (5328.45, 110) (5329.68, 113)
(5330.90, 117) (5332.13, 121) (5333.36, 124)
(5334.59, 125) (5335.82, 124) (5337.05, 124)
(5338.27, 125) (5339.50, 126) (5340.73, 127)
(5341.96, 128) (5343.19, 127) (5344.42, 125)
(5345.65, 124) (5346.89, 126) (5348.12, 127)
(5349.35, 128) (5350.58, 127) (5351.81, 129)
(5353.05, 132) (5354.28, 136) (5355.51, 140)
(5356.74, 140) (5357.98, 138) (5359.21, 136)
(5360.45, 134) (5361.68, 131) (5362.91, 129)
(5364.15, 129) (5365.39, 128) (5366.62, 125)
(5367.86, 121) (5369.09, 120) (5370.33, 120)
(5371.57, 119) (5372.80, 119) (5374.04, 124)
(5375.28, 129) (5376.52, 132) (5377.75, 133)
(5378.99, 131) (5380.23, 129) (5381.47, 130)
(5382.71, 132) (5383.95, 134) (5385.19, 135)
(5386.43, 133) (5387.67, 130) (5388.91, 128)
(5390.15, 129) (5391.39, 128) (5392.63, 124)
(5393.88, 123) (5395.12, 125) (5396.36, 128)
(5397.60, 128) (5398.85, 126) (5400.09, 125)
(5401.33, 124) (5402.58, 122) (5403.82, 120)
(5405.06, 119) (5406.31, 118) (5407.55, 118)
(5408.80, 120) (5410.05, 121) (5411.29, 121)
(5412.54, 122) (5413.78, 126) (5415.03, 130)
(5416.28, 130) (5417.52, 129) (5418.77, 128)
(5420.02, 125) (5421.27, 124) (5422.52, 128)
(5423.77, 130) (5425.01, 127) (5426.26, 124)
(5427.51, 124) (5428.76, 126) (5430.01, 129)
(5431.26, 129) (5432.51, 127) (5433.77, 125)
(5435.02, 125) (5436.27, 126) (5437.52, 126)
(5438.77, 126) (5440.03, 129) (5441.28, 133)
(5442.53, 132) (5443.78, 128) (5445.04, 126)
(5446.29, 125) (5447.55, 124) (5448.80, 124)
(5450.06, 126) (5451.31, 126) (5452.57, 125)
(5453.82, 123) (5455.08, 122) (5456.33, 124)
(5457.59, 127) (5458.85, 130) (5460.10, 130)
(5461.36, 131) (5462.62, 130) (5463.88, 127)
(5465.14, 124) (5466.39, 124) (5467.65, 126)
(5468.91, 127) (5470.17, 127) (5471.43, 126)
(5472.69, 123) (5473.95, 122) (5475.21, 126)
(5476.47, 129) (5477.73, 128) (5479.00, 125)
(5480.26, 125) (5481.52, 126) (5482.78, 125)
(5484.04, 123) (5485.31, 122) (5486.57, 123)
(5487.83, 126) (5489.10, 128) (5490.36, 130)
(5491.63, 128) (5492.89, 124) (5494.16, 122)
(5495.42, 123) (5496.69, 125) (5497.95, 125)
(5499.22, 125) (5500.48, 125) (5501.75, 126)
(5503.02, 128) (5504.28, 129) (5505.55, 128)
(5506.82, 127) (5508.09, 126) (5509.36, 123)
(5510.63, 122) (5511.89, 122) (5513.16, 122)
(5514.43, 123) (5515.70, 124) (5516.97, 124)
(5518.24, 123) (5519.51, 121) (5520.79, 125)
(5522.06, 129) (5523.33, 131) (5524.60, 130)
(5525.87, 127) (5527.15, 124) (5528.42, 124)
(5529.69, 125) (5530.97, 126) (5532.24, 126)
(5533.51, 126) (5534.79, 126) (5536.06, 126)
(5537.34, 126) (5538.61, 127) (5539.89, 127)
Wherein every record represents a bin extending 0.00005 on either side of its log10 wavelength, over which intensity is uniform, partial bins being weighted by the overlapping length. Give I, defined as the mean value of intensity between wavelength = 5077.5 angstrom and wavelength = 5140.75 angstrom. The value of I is 112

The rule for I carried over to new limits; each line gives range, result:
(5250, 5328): 122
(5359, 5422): 126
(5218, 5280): 117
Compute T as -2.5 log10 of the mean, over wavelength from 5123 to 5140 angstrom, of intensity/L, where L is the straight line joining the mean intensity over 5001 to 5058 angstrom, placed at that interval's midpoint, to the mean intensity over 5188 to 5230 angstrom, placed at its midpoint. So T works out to 0.037 mag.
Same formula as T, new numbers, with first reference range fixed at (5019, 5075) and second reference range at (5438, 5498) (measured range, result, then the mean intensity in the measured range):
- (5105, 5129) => 0.048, 112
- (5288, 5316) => -0.064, 129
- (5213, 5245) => 0.008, 119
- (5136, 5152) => 0.093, 109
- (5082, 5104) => 0.033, 114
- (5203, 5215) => 0.039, 116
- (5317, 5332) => 0.020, 120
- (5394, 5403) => -0.009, 125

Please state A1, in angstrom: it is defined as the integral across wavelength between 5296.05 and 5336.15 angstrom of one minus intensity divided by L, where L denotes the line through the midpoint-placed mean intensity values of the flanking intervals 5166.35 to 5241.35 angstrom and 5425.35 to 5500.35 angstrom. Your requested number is -3.31 angstrom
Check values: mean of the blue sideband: 109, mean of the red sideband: 126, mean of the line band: 126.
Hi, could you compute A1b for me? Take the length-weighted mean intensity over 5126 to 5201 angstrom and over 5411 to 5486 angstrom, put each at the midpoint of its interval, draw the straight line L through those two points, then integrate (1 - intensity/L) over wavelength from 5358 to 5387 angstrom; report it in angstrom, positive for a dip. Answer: -2.0 angstrom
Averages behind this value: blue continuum 104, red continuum 126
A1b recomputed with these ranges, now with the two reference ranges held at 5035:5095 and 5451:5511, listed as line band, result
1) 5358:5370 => -0.5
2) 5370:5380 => -0.2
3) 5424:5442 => -0.3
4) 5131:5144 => 0.9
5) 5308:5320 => -0.9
